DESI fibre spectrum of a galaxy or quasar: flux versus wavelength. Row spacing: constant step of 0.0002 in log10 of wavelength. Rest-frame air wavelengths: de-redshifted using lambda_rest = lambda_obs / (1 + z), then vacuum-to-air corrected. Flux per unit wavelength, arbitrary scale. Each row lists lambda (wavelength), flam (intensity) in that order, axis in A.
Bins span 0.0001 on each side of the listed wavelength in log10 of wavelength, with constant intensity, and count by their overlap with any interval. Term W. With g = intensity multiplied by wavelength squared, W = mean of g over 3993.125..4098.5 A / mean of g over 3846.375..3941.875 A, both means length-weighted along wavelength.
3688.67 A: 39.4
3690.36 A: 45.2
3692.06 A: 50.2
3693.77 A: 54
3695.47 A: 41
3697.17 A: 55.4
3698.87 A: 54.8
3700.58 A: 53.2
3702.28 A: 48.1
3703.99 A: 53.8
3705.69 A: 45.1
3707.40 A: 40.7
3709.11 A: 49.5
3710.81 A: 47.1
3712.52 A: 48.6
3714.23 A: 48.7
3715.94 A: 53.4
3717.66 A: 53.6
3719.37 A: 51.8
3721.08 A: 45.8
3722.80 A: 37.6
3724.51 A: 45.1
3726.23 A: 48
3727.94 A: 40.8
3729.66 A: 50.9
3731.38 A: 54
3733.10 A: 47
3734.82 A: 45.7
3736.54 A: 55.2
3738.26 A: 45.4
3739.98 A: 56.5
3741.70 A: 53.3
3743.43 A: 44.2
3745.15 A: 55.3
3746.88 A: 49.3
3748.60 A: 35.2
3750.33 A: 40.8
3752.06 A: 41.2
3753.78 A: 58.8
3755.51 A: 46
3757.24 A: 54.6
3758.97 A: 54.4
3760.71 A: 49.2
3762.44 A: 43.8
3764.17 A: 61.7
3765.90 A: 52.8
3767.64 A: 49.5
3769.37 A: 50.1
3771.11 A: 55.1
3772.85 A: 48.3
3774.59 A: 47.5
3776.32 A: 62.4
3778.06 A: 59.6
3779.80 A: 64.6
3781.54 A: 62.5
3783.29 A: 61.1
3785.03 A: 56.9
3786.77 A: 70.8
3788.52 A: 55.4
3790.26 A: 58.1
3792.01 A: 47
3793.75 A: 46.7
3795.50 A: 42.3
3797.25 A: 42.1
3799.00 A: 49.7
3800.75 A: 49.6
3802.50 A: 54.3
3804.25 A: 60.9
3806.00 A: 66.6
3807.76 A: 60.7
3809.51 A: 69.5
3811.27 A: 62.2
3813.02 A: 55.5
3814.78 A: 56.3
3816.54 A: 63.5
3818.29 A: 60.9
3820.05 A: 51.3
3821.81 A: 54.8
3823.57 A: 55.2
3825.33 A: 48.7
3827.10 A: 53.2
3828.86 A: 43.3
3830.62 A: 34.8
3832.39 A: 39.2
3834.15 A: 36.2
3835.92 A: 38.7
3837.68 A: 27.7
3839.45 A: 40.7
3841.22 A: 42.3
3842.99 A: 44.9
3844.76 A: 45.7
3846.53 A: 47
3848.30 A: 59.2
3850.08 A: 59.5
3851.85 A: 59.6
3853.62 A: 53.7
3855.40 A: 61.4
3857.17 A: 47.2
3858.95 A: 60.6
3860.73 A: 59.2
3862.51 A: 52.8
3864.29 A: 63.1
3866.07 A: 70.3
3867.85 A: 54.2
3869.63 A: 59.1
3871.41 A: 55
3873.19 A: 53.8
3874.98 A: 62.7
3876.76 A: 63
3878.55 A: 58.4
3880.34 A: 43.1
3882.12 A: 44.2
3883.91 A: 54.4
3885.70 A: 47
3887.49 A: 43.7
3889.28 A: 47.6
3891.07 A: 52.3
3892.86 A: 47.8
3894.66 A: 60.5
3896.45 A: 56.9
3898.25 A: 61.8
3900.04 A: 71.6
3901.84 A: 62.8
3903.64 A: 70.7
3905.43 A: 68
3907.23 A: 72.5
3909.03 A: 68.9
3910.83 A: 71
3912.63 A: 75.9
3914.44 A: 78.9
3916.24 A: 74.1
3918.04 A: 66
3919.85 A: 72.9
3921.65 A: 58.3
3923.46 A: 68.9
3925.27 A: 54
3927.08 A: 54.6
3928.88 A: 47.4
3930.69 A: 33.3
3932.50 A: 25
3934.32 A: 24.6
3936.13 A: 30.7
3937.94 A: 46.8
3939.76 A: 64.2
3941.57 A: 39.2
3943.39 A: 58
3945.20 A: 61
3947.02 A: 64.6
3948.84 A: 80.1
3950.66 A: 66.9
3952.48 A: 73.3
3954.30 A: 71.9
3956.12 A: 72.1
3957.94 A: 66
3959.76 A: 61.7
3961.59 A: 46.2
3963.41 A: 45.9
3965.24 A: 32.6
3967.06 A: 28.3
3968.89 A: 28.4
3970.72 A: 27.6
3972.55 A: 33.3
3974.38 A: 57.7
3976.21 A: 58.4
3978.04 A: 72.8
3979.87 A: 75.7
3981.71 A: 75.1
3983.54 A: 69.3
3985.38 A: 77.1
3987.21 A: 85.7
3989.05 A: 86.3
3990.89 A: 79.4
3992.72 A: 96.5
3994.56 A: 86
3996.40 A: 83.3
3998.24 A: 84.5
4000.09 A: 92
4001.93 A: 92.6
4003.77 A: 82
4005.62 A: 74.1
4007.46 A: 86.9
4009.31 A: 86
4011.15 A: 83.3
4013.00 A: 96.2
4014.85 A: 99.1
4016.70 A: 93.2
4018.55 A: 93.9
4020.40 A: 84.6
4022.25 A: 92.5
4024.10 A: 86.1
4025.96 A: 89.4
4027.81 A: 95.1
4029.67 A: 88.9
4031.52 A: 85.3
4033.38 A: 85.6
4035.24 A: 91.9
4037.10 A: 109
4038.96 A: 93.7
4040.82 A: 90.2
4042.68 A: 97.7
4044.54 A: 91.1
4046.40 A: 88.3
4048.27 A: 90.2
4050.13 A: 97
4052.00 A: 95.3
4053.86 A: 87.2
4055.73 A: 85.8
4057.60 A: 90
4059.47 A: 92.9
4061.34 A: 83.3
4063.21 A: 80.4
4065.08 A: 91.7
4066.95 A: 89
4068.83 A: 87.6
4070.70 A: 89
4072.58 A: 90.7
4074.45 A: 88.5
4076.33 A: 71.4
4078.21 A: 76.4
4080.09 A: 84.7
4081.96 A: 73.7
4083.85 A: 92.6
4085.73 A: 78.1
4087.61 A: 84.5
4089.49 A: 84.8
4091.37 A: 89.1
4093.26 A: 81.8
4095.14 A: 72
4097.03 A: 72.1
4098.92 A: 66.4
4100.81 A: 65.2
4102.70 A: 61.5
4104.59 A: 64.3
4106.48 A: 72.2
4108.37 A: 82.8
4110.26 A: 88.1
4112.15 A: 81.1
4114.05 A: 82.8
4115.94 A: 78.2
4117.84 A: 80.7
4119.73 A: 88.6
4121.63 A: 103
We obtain 1.66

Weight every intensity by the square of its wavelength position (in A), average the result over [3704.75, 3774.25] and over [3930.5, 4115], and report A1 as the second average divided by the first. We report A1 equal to 1.8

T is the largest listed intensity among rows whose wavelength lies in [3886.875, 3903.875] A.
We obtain 71.6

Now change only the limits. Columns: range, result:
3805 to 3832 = 69.5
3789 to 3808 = 66.6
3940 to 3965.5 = 80.1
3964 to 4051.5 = 109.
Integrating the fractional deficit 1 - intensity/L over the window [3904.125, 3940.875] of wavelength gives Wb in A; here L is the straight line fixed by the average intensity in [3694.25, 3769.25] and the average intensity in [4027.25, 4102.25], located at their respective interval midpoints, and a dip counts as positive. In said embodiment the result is 6.4 A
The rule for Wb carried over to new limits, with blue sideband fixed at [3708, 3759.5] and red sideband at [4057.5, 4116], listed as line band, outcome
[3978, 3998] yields -2.6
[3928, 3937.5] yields 4.8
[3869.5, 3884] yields 1.6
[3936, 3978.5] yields 9.2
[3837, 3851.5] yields 3.0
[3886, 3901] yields 1.9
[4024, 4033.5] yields -1.7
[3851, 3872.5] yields 0.8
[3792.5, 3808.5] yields 0.7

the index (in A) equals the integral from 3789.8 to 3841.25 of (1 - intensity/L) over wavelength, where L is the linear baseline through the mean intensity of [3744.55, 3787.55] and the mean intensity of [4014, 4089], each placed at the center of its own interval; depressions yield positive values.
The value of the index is 7.6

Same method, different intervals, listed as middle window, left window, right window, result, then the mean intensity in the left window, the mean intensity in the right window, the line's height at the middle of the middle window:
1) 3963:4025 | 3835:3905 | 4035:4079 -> 2.9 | 54.1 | 89.5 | 77.6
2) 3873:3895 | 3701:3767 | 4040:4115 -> 4.1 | 48.8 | 83.2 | 63.8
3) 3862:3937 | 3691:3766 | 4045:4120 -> 9.1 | 49.1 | 82.5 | 65.2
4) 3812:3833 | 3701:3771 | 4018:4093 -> 2.8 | 48.9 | 88.3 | 59.6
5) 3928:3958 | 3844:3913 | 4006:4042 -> 7.8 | 58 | 90.9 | 72.6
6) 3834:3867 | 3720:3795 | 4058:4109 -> 4.6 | 51.3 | 80.3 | 59.6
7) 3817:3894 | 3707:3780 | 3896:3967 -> 5.8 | 49.8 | 59.1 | 55.3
